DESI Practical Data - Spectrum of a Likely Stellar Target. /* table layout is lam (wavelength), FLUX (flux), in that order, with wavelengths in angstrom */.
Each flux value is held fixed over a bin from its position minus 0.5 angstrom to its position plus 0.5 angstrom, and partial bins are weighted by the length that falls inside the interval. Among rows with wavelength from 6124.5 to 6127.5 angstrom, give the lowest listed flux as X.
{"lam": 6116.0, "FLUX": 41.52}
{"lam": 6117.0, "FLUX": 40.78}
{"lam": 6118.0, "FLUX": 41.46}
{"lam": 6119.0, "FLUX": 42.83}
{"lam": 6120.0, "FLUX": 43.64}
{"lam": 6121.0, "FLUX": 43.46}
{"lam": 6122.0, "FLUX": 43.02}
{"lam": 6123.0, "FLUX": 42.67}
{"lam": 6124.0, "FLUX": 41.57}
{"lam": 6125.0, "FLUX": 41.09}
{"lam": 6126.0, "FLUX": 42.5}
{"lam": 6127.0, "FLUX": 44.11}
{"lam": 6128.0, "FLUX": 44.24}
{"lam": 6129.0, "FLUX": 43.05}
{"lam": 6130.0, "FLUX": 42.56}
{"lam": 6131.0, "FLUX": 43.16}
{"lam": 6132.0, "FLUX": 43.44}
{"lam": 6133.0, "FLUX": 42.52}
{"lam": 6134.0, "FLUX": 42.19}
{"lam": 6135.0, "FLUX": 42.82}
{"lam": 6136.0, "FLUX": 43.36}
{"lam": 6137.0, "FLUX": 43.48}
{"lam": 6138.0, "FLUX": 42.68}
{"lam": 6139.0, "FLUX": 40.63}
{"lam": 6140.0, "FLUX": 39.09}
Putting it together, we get 41.09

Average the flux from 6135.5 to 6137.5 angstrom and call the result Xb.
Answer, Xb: 43.4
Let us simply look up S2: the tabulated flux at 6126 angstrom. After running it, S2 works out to 42.5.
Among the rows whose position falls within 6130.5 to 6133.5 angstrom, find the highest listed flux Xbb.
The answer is 43.44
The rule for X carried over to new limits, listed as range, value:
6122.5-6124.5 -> 41.57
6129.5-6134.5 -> 42.19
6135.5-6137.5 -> 43.36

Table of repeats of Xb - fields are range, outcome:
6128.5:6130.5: 42.8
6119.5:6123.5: 43.2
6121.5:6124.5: 42.4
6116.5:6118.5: 41.1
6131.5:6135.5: 42.7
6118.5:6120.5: 43.2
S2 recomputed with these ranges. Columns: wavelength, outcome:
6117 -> 40.78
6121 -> 43.46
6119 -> 42.83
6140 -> 39.09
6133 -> 42.52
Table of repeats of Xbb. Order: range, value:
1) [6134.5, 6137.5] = 43.48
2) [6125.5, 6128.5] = 44.24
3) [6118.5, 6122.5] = 43.64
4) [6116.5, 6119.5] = 42.83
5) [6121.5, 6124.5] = 43.02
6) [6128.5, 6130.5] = 43.05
